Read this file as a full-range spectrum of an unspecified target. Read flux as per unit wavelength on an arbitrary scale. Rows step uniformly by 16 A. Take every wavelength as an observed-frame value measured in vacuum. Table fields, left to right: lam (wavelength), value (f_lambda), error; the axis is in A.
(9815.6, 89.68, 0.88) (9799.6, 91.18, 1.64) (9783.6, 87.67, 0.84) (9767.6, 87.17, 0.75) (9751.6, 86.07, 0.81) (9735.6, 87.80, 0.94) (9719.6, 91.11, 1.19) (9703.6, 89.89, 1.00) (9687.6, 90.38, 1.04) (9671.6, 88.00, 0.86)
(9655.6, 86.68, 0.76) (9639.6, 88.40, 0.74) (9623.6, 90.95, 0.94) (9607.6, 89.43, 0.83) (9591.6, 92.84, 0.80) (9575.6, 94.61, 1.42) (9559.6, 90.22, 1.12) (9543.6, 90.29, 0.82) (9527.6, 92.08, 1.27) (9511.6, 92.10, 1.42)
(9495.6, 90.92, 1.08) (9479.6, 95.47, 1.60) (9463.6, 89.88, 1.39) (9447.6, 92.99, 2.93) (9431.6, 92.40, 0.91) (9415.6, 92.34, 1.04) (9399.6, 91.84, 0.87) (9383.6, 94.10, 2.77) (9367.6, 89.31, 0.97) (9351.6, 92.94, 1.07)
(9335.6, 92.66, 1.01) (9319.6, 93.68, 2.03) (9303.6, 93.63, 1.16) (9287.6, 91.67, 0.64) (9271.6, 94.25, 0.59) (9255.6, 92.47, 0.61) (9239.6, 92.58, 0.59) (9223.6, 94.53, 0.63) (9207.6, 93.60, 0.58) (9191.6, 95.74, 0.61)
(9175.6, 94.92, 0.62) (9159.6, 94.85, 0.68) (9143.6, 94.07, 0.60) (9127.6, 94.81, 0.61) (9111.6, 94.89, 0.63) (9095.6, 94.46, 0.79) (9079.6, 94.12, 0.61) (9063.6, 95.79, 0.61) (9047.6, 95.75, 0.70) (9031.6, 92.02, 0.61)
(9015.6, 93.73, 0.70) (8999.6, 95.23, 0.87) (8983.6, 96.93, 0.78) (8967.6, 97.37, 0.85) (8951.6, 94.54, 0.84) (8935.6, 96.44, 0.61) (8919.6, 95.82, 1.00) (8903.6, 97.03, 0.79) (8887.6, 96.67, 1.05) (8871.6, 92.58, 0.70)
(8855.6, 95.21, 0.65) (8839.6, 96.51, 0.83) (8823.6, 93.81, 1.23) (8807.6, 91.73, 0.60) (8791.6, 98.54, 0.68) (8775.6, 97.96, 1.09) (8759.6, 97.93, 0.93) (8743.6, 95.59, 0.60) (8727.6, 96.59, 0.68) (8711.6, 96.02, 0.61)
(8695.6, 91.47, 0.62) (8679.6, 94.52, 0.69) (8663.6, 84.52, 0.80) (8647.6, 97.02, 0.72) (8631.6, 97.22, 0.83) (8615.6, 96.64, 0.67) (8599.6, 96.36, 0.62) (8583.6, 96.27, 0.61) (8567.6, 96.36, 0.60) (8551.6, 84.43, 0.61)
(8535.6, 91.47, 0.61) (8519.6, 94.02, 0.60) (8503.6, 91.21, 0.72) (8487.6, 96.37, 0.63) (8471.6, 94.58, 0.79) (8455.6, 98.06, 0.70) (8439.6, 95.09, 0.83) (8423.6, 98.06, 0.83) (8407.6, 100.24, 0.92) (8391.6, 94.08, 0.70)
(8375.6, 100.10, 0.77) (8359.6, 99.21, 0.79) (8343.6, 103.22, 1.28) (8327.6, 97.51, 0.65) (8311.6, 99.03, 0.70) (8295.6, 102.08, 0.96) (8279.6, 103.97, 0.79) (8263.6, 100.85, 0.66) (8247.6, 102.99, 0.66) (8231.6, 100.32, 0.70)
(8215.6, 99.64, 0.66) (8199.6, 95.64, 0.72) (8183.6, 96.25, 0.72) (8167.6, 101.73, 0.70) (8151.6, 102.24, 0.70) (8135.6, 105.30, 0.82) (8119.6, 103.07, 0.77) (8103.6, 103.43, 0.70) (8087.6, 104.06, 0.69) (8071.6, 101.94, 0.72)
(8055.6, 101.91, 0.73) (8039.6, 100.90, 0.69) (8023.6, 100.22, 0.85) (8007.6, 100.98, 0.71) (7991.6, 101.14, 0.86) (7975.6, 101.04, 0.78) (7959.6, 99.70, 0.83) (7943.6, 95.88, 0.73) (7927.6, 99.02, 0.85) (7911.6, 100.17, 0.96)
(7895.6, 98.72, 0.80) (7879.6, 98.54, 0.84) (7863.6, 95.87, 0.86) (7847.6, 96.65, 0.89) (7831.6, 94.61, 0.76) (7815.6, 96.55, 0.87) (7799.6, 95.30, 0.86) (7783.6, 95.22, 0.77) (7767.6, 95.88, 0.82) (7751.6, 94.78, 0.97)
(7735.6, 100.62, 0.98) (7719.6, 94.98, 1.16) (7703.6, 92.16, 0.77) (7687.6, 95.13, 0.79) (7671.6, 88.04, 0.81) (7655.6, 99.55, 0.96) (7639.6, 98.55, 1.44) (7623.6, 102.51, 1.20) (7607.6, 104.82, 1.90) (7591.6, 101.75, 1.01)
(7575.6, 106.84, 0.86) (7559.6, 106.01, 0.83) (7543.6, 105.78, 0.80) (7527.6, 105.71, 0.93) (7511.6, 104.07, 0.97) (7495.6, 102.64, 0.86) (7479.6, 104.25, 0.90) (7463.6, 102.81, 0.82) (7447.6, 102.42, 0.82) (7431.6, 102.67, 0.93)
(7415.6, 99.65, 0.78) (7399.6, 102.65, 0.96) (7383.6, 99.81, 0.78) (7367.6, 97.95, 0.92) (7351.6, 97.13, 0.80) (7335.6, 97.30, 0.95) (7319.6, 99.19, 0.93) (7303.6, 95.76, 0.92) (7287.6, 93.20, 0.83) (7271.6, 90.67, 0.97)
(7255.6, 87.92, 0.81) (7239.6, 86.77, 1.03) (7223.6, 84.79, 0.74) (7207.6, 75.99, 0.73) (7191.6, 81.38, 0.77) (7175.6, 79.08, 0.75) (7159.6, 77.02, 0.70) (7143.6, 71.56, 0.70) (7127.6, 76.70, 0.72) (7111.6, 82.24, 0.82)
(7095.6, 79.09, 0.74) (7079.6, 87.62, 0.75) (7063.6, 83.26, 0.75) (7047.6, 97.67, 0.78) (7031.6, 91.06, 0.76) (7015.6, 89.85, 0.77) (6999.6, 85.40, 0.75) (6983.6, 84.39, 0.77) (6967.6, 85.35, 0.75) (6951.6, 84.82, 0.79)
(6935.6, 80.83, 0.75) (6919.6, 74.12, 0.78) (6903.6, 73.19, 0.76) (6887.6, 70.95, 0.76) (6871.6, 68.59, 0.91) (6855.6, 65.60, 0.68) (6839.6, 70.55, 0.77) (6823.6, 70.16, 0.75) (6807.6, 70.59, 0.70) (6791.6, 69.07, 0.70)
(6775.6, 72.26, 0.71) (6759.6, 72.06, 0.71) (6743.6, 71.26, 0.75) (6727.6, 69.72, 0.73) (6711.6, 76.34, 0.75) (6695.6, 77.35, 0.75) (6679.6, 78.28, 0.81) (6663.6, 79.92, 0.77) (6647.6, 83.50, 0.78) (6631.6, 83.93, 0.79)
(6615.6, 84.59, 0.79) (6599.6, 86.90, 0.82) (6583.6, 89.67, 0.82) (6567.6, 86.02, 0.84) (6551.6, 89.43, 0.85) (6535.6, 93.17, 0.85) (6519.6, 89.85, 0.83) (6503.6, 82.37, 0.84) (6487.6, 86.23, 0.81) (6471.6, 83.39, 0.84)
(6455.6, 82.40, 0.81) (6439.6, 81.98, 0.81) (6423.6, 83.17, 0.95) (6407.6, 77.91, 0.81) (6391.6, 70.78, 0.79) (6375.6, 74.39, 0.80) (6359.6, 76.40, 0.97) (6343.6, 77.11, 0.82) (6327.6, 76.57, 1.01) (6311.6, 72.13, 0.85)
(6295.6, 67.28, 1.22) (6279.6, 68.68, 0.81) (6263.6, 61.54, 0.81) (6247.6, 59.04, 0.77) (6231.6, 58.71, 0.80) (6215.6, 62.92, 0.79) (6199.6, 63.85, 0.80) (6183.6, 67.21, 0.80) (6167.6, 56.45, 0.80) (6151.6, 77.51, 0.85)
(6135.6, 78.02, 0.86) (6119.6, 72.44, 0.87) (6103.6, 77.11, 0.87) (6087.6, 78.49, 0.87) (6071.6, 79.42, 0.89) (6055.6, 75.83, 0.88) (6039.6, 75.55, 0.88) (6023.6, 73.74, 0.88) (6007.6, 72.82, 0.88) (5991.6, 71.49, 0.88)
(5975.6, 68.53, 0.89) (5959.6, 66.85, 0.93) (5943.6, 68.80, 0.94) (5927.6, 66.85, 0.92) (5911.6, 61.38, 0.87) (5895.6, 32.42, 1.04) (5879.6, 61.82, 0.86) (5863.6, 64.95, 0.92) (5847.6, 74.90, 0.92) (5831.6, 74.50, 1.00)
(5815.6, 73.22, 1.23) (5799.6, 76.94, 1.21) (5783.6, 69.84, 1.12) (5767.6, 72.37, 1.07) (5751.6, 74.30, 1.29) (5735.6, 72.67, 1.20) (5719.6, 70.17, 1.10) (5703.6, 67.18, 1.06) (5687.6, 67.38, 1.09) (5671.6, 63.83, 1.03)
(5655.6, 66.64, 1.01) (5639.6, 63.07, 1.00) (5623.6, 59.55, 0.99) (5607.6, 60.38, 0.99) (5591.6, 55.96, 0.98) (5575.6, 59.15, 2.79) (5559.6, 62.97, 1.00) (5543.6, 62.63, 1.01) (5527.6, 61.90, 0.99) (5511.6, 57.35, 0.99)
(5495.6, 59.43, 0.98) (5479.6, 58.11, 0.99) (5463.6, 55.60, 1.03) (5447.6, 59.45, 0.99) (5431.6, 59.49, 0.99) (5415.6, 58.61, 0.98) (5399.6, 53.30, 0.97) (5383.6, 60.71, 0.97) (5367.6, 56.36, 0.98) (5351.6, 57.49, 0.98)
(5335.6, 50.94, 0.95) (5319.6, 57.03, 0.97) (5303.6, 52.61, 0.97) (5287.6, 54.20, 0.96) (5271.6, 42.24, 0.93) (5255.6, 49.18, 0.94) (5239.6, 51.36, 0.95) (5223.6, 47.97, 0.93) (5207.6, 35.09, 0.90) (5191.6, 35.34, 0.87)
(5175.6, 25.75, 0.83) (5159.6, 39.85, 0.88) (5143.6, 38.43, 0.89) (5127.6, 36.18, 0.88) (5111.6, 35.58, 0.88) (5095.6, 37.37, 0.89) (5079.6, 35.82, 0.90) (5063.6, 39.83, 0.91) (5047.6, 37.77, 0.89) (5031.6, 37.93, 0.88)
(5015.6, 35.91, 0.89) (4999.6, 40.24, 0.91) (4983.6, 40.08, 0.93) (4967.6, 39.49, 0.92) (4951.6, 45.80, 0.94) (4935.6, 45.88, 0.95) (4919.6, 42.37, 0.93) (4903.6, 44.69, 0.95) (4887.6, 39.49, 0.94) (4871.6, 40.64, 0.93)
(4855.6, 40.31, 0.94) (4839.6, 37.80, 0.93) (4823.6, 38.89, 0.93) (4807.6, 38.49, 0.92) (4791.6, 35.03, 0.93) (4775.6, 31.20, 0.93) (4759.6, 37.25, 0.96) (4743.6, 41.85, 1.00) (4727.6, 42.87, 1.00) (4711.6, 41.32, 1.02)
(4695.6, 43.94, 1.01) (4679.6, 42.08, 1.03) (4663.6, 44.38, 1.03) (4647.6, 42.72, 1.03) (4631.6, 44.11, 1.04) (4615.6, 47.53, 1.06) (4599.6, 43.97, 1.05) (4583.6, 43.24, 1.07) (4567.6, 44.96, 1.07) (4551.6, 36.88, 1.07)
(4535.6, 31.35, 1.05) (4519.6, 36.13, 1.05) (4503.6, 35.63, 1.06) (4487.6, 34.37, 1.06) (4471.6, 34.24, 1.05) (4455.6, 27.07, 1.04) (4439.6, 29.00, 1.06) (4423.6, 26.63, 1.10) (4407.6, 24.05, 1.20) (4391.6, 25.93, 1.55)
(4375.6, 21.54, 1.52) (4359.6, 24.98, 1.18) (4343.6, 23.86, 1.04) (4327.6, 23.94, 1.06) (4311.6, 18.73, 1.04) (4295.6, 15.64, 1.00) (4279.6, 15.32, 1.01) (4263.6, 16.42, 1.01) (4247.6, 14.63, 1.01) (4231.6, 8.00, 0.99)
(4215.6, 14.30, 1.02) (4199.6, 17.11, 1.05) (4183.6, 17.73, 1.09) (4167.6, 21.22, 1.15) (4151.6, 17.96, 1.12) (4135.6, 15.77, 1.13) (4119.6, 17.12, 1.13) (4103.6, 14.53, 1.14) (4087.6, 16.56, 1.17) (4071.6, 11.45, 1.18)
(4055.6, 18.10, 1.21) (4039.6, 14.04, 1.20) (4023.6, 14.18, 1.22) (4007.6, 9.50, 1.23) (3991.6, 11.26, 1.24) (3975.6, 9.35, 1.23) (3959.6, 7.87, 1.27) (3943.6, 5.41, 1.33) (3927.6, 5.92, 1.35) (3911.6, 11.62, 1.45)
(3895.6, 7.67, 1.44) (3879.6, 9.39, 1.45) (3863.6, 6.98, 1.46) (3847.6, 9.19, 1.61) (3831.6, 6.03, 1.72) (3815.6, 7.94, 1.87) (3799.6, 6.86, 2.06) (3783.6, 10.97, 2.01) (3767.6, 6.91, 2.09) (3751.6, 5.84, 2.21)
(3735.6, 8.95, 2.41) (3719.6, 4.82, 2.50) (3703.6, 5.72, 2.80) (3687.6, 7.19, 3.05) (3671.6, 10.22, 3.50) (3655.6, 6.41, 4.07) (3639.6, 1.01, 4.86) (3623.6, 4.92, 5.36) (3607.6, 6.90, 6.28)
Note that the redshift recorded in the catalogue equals 0.000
